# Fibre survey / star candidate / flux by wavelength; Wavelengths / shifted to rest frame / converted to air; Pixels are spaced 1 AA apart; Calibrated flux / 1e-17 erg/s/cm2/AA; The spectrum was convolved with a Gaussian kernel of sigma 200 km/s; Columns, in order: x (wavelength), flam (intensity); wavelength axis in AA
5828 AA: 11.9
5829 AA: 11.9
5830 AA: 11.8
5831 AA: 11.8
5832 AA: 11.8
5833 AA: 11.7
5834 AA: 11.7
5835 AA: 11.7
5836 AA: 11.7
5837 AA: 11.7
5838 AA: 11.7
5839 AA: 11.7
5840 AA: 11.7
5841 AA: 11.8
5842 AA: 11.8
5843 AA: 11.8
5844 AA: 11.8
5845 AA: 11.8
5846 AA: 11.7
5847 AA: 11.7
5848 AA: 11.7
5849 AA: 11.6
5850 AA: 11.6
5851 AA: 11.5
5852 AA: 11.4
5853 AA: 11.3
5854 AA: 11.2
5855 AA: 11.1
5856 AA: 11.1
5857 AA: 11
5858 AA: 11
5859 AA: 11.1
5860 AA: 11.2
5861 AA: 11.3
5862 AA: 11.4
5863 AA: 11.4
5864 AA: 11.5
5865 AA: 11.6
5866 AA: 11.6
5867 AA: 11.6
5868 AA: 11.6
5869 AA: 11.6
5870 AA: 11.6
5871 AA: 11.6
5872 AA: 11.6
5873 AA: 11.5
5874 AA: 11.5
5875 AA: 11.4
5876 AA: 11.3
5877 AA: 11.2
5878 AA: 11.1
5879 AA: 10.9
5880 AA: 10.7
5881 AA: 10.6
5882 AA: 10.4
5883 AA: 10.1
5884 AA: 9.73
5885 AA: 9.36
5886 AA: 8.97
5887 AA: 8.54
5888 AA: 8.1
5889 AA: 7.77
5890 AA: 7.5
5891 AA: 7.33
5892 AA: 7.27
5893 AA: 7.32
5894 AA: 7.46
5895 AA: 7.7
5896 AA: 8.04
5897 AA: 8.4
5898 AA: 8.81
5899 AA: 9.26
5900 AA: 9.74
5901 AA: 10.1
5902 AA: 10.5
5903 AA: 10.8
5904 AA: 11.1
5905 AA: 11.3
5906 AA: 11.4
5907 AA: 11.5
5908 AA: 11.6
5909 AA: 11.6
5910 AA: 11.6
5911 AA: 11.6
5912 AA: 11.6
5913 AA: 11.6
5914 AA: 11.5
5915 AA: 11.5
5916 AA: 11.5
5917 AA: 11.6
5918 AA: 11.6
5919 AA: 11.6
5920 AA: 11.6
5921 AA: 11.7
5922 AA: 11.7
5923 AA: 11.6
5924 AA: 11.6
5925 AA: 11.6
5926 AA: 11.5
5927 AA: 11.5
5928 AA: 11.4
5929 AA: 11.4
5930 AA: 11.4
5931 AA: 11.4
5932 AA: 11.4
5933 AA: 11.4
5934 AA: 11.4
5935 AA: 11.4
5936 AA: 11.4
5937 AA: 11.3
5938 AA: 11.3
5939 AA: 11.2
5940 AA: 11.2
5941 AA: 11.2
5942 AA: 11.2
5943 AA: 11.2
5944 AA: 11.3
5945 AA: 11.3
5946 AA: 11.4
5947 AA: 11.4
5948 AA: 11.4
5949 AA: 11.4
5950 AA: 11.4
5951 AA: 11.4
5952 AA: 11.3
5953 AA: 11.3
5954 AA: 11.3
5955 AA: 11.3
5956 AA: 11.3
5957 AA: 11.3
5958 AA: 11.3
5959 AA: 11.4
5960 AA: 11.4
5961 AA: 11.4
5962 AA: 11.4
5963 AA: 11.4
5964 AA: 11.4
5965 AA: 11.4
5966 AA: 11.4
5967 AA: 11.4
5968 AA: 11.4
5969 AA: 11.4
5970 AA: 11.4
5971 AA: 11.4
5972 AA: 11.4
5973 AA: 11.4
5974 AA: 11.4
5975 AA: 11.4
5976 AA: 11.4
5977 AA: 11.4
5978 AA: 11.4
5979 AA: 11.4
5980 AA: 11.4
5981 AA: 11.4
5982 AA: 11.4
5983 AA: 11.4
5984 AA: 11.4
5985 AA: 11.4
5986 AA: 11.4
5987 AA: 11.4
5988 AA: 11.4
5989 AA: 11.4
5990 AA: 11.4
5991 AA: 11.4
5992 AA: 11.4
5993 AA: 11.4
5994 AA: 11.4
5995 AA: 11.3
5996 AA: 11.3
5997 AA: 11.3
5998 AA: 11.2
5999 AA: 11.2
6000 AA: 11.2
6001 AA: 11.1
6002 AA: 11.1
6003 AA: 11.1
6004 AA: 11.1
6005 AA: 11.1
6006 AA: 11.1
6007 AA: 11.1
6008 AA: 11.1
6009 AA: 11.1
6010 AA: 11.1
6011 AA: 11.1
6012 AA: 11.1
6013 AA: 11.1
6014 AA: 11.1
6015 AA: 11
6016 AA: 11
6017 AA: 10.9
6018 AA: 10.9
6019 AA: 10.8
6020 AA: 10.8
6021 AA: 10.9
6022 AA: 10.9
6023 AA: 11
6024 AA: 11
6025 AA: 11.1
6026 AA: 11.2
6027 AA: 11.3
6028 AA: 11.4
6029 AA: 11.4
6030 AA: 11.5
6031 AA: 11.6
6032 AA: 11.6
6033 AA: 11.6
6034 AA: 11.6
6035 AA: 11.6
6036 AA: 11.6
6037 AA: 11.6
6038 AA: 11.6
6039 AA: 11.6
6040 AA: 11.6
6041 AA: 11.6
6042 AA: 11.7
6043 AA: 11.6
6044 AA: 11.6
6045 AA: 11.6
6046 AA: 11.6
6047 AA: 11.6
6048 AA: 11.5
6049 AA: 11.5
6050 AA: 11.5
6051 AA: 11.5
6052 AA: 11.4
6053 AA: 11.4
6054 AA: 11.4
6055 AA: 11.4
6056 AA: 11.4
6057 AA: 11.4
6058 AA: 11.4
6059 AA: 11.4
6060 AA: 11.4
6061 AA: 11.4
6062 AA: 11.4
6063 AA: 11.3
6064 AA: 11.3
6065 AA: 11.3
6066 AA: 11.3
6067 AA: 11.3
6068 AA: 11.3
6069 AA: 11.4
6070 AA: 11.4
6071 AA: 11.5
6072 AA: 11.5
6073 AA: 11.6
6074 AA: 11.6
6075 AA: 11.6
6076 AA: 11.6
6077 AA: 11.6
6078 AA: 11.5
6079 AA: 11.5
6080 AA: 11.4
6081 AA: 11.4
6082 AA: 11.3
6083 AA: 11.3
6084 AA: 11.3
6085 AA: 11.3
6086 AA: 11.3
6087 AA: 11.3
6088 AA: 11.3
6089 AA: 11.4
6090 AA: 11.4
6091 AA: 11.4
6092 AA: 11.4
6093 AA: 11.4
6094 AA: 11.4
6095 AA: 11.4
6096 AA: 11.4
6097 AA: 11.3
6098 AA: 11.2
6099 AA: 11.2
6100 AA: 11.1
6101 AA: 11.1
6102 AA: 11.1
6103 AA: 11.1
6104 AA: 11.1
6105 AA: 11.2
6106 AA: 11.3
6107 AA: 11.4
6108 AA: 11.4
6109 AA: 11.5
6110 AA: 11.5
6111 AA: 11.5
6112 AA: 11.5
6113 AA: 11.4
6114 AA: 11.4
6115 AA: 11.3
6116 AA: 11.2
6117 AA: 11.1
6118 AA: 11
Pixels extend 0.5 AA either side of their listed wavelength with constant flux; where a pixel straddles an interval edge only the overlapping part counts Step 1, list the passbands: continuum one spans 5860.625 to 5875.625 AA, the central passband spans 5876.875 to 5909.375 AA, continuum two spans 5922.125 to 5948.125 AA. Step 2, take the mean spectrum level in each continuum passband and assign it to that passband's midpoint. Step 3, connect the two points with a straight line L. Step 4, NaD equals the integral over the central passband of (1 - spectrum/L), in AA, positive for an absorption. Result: 5.4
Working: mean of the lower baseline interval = 11.5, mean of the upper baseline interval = 11.4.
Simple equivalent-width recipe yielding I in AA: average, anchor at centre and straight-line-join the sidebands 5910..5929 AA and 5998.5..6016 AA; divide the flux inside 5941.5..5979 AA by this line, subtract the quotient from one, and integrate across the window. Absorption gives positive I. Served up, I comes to -0.04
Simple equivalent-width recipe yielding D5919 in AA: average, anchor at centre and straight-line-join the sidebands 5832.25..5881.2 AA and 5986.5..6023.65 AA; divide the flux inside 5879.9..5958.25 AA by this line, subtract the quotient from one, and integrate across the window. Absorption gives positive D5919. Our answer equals 4.6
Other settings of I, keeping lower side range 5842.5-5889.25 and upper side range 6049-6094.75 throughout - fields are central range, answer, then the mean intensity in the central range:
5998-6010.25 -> 0.17 AA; 11.1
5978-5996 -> -0.23 AA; 11.4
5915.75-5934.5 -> -0.66 AA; 11.5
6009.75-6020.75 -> 0.31 AA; 11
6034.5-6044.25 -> -0.23 AA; 11.6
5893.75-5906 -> 1.69 AA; 9.55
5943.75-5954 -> -0.17 AA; 11.4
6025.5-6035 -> -0.12 AA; 11.5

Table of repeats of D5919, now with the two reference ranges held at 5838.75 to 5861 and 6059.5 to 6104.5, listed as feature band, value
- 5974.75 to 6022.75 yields 0.8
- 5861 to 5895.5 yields 3.9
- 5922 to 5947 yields 0.1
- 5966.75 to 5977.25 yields 0.0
